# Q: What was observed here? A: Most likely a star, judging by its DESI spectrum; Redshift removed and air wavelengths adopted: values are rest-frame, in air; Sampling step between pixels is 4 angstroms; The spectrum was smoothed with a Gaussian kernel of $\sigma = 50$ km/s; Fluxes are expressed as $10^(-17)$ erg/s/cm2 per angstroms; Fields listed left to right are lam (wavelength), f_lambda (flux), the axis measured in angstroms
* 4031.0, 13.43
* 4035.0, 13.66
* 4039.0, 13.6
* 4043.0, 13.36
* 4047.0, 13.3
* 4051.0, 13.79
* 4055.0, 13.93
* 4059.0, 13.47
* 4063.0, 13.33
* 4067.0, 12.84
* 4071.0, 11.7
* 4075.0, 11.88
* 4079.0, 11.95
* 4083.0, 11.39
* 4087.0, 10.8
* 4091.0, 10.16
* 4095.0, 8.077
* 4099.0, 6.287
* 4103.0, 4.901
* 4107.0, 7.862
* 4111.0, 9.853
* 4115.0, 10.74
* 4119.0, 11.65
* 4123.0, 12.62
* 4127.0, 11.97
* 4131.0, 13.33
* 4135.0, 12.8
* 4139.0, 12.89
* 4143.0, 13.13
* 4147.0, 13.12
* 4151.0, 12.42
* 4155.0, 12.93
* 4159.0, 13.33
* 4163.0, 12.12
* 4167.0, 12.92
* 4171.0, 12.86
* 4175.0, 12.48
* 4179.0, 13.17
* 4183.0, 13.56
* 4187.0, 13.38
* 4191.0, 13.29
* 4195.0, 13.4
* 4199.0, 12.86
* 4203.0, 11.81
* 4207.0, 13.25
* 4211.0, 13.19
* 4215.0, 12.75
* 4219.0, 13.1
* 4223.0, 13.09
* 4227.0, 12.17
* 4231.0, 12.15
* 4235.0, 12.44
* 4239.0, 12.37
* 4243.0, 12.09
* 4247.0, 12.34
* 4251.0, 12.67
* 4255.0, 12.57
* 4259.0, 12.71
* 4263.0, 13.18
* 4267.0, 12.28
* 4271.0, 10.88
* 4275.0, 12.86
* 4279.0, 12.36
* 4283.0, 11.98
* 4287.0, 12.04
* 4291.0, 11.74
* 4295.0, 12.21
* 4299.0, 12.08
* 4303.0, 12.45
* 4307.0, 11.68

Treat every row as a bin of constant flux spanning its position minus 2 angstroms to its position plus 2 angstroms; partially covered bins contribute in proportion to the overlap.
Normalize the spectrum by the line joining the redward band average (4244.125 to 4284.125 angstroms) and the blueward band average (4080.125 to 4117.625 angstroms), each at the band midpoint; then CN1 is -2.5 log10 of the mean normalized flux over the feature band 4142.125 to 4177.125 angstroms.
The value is -0.24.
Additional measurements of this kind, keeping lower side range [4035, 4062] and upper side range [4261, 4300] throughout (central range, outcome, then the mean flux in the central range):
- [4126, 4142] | 0.02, 12.8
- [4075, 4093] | 0.19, 11.2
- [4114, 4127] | 0.12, 11.8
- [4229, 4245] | 0.01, 12.3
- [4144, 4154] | 0.01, 12.8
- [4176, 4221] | -0.03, 13.1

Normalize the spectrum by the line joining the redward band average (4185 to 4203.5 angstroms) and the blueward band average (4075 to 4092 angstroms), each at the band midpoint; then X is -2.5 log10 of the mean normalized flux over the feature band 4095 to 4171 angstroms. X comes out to 0.070 mag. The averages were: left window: 11.2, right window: 13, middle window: 11.3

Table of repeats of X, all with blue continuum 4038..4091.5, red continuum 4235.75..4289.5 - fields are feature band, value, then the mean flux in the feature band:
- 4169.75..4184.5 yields -0.05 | 13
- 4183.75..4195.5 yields -0.08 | 13.4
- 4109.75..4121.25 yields 0.16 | 10.8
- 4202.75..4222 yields -0.05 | 12.9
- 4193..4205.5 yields -0.03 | 12.7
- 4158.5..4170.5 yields -0.02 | 12.7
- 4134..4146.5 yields -0.04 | 13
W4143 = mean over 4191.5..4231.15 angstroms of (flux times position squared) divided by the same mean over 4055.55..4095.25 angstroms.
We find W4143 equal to 1.16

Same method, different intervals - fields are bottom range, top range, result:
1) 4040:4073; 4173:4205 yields 1.05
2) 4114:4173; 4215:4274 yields 1.03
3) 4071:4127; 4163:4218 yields 1.36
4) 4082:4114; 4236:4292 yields 1.54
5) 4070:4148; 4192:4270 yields 1.24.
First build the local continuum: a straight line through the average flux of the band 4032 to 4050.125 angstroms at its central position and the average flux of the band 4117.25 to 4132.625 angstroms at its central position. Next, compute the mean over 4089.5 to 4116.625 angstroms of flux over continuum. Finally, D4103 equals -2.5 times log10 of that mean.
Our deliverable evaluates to 0.47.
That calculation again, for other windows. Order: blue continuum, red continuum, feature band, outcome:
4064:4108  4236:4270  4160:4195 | -0.150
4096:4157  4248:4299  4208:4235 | -0.079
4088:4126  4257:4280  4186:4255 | -0.116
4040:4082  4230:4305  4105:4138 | 0.121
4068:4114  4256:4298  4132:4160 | -0.238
